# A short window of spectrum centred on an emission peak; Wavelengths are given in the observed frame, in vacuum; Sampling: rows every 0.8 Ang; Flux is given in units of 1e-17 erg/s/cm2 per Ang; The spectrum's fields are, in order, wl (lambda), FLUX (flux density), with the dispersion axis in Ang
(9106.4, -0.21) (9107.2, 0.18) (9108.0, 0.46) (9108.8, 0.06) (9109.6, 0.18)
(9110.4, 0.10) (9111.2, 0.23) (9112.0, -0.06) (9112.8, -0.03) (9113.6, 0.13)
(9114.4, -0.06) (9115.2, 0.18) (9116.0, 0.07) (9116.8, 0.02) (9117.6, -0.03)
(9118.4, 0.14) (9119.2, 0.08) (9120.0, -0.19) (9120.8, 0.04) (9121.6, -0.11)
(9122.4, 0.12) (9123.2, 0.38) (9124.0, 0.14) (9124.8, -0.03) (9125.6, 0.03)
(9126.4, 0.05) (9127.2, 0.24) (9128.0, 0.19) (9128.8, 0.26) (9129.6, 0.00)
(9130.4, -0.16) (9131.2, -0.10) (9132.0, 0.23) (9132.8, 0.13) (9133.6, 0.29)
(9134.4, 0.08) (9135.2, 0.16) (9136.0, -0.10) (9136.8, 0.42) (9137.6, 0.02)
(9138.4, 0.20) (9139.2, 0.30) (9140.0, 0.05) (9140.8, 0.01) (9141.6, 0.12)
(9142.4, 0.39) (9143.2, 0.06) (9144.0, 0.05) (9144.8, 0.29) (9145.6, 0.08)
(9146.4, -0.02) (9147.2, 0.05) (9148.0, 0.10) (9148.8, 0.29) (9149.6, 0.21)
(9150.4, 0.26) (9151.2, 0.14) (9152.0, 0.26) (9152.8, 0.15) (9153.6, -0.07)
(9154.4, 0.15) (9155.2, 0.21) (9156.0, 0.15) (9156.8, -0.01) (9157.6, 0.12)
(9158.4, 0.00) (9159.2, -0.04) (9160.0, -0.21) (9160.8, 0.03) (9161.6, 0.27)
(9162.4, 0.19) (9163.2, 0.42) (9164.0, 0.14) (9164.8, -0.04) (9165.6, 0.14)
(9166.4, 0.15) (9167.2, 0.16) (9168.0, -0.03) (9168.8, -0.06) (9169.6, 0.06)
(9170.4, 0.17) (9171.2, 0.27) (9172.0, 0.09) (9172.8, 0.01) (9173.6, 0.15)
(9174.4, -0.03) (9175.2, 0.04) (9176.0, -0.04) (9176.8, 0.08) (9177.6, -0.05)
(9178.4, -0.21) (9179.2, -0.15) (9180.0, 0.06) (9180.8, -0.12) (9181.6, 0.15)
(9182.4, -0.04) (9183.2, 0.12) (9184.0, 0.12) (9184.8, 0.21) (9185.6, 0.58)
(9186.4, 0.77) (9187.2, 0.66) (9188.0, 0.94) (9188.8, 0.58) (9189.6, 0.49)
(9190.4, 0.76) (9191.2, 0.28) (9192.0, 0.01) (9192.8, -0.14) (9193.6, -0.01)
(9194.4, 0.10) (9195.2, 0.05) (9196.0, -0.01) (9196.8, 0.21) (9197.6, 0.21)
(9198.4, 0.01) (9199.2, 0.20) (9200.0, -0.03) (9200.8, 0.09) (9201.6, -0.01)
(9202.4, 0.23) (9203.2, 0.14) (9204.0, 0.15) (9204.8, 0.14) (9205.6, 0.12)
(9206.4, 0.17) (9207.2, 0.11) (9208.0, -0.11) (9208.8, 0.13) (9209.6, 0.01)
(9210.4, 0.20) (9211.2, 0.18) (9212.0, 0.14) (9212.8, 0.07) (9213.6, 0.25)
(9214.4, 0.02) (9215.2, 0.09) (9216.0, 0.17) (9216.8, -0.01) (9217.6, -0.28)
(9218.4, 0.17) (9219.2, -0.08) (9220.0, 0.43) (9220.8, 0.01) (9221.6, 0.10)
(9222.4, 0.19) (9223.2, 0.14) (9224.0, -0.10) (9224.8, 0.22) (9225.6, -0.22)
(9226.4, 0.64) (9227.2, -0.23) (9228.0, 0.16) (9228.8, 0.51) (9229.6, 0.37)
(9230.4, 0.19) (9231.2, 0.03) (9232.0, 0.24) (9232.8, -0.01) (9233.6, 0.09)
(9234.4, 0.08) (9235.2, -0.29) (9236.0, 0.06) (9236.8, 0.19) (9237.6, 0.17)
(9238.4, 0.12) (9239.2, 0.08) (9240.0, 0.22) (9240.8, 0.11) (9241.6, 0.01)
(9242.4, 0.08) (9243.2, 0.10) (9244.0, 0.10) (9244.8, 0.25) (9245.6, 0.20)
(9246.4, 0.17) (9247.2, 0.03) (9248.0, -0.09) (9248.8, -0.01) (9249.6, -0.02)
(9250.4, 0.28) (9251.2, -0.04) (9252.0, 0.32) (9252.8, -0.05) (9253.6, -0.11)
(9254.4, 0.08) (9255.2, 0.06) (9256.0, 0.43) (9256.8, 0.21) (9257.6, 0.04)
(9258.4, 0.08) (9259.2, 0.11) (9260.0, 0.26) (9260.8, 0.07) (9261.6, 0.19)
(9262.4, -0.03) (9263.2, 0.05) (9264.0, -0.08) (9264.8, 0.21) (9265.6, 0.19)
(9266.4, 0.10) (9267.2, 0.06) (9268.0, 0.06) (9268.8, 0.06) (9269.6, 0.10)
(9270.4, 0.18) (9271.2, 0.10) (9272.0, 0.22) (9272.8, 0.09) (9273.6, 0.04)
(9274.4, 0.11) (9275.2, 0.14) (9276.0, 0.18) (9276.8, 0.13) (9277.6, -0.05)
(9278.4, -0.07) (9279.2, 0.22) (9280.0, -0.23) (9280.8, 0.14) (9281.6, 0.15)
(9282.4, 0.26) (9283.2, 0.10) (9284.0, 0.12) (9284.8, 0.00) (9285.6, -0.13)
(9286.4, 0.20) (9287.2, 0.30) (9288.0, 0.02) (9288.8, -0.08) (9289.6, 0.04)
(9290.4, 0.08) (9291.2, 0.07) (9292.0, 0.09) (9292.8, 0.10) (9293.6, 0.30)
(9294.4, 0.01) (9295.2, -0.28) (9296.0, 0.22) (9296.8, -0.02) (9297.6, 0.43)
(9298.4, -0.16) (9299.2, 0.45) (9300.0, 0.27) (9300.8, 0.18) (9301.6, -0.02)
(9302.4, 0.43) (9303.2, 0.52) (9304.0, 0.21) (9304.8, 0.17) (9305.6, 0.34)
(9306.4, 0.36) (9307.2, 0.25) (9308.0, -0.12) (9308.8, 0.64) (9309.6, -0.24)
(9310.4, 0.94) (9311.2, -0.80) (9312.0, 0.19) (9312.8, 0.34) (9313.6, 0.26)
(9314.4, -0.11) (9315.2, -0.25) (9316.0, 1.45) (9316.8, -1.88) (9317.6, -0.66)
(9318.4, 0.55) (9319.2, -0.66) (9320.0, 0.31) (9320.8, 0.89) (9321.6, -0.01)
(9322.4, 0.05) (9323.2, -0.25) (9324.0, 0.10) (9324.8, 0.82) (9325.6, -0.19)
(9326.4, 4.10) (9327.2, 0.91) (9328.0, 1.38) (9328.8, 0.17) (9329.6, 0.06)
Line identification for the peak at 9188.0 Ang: H-beta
